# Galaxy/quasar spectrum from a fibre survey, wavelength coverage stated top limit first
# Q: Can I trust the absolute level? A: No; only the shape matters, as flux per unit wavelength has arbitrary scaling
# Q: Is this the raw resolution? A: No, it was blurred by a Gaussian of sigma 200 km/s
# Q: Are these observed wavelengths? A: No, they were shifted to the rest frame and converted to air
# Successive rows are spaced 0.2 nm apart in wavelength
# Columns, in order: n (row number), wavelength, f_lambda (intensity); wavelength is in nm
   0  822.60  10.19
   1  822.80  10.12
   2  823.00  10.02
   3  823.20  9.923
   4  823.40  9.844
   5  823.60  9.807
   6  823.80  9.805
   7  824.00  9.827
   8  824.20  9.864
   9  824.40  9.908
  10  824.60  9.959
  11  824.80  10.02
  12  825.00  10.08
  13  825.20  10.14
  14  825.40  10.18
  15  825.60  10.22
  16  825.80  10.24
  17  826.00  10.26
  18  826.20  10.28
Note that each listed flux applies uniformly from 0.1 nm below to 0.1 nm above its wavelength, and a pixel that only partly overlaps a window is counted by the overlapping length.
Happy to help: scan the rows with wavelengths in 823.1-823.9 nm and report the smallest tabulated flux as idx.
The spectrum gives 9.805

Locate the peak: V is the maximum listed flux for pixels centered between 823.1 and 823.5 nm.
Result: 9.923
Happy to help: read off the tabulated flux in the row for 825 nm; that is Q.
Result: 10.08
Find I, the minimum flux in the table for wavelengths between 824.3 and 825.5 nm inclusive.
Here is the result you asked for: 9.908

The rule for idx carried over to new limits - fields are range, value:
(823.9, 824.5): 9.827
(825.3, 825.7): 10.18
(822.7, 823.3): 9.923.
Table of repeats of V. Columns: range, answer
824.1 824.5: 9.908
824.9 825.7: 10.22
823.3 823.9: 9.844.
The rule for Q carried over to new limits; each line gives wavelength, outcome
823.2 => 9.923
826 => 10.26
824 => 9.827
